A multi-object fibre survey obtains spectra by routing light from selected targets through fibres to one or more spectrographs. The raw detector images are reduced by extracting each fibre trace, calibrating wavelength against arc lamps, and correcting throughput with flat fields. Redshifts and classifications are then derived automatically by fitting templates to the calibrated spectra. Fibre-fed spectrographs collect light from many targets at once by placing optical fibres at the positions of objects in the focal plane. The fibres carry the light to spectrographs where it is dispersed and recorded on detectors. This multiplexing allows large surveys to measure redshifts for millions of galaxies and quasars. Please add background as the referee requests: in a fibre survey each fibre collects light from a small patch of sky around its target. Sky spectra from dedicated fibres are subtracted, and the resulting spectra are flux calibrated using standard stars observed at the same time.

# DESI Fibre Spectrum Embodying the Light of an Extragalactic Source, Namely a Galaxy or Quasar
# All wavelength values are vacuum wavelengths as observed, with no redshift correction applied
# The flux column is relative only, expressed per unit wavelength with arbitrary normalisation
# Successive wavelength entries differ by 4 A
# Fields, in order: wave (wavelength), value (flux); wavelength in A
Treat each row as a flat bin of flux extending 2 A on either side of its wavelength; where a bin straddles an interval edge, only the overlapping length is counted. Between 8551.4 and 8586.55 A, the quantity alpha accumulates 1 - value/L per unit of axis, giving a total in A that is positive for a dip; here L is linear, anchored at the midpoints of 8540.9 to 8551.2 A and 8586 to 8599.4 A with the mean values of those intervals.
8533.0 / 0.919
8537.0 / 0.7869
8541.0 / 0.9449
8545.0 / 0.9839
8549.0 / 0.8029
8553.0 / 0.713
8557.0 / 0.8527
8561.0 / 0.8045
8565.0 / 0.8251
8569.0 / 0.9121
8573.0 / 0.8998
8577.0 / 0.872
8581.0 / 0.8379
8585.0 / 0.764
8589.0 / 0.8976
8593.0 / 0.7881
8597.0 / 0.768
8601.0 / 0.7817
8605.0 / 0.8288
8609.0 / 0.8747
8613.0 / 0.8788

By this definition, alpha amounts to 0.9 A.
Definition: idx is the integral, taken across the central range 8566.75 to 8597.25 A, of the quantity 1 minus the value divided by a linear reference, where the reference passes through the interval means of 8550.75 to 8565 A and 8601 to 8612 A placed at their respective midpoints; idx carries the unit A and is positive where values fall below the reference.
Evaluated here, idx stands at -1.1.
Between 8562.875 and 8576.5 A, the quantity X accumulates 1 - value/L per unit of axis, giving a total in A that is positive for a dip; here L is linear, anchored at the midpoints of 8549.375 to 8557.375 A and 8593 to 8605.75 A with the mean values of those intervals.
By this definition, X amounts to -1.7 A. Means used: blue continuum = 0.773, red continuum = 0.789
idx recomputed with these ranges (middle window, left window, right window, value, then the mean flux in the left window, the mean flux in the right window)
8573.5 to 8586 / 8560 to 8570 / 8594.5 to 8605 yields -0.28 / 0.845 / 0.786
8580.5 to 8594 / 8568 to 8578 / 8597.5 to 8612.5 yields 0.66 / 0.895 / 0.827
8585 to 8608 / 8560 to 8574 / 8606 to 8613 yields 1.48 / 0.862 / 0.869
